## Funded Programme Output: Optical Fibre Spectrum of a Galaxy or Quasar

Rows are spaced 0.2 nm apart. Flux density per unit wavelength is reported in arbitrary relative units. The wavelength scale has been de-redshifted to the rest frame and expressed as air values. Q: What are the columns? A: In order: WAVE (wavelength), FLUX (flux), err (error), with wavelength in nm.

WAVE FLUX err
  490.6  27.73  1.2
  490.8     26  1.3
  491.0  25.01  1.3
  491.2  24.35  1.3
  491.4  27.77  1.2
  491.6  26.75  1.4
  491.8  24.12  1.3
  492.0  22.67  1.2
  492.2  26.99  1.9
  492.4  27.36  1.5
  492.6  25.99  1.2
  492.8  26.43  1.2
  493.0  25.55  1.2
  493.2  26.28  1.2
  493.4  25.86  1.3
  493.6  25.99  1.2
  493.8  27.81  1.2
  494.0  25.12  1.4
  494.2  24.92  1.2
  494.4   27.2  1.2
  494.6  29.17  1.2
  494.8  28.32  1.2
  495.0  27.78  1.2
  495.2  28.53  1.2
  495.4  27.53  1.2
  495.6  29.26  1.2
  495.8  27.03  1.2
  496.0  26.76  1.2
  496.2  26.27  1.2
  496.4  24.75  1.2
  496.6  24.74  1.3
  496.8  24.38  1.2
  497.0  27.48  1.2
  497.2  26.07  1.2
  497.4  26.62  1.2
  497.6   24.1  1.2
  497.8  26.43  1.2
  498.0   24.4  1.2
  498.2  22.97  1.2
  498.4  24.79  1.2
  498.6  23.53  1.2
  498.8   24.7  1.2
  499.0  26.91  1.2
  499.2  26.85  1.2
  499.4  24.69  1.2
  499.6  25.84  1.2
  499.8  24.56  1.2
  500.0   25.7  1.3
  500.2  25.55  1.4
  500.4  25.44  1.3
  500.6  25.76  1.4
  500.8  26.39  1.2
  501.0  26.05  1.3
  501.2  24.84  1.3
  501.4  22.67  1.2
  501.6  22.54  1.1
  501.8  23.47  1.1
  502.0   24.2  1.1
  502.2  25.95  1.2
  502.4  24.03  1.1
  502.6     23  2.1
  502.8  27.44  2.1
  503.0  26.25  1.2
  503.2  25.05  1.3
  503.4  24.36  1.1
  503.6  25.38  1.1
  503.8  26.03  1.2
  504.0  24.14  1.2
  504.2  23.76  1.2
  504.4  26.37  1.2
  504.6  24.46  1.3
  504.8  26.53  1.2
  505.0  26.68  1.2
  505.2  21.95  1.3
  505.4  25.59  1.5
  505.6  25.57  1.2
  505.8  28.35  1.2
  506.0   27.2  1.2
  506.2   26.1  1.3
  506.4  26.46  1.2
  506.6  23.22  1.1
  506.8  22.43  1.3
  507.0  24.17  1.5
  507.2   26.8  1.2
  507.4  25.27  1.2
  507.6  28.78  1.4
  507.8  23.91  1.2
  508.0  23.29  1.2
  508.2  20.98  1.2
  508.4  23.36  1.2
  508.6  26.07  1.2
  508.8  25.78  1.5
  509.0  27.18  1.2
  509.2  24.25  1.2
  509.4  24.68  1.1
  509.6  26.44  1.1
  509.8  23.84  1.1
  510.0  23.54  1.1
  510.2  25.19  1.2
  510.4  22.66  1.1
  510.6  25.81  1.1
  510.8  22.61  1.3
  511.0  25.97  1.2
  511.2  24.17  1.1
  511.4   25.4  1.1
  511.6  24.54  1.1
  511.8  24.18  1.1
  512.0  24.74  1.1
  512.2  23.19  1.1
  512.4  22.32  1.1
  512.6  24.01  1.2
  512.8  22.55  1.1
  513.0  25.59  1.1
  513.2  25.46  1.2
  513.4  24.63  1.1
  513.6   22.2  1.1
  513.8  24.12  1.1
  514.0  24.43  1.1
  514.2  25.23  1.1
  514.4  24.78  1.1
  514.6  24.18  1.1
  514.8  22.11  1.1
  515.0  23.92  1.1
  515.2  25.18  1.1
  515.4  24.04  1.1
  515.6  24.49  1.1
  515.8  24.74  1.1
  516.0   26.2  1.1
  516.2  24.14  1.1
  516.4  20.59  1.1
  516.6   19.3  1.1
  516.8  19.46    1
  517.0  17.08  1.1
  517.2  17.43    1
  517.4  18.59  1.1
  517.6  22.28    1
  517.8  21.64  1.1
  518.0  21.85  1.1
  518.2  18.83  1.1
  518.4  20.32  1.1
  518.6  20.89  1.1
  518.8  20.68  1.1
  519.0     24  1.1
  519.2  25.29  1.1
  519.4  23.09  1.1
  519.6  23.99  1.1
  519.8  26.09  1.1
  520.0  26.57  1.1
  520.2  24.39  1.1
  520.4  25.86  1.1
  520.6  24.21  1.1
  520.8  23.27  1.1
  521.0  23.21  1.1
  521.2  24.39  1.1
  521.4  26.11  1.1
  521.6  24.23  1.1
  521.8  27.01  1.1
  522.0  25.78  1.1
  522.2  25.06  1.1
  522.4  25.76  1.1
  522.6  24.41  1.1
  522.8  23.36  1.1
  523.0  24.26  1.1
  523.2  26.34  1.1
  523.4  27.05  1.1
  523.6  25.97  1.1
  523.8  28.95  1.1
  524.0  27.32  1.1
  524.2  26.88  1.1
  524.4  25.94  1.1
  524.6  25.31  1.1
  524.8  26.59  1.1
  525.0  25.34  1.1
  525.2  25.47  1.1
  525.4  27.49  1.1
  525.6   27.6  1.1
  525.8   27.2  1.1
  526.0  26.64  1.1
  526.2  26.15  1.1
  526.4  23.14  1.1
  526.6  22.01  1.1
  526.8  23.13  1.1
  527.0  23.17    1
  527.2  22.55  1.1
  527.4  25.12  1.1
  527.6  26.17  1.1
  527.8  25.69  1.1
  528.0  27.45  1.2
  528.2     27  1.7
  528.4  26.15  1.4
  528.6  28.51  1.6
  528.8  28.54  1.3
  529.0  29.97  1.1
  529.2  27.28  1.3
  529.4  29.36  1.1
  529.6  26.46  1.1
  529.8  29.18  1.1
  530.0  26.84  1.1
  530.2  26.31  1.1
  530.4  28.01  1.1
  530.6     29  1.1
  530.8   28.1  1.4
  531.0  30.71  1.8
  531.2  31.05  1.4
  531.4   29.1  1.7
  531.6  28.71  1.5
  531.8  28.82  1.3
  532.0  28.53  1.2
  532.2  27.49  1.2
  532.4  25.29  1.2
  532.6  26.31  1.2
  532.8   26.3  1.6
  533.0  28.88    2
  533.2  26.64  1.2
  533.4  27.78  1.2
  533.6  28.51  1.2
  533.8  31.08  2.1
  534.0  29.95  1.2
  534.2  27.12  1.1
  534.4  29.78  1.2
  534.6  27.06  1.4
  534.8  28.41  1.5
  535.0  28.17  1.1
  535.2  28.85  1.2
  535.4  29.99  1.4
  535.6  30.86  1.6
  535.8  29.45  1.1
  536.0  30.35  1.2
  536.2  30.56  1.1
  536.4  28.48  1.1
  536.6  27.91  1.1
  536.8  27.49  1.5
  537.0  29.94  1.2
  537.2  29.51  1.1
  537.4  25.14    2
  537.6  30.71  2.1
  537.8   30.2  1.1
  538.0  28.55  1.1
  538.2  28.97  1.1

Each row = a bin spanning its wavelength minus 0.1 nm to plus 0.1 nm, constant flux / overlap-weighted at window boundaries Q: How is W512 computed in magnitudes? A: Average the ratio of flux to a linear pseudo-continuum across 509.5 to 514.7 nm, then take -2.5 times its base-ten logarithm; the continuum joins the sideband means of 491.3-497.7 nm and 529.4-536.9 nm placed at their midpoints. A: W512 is 0.13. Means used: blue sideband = 26.4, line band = 24.3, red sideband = 28.5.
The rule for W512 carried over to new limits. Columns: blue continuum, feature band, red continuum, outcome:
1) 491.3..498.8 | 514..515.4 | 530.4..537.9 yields 0.13 mag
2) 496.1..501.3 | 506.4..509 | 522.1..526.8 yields 0.04 mag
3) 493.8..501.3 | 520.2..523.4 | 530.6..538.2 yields 0.12 mag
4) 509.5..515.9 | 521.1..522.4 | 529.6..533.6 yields 0.03 mag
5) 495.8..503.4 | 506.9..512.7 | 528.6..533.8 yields 0.07 mag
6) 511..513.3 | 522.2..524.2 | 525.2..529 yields -0.02 mag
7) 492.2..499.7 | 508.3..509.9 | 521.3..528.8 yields 0.03 mag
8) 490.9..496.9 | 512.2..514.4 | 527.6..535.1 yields 0.14 mag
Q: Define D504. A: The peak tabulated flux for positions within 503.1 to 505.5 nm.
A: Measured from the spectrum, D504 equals 26.68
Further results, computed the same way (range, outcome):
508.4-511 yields 27.18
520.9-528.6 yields 28.95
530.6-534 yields 31.08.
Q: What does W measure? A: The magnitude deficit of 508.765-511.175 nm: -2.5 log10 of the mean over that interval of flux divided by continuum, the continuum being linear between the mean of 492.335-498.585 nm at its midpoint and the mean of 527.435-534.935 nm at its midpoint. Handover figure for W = 0.09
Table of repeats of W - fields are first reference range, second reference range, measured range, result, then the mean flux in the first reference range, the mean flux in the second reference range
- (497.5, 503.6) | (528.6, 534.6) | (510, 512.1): 0.07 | 25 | 28.3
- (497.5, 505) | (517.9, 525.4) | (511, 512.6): 0.03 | 25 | 24.7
